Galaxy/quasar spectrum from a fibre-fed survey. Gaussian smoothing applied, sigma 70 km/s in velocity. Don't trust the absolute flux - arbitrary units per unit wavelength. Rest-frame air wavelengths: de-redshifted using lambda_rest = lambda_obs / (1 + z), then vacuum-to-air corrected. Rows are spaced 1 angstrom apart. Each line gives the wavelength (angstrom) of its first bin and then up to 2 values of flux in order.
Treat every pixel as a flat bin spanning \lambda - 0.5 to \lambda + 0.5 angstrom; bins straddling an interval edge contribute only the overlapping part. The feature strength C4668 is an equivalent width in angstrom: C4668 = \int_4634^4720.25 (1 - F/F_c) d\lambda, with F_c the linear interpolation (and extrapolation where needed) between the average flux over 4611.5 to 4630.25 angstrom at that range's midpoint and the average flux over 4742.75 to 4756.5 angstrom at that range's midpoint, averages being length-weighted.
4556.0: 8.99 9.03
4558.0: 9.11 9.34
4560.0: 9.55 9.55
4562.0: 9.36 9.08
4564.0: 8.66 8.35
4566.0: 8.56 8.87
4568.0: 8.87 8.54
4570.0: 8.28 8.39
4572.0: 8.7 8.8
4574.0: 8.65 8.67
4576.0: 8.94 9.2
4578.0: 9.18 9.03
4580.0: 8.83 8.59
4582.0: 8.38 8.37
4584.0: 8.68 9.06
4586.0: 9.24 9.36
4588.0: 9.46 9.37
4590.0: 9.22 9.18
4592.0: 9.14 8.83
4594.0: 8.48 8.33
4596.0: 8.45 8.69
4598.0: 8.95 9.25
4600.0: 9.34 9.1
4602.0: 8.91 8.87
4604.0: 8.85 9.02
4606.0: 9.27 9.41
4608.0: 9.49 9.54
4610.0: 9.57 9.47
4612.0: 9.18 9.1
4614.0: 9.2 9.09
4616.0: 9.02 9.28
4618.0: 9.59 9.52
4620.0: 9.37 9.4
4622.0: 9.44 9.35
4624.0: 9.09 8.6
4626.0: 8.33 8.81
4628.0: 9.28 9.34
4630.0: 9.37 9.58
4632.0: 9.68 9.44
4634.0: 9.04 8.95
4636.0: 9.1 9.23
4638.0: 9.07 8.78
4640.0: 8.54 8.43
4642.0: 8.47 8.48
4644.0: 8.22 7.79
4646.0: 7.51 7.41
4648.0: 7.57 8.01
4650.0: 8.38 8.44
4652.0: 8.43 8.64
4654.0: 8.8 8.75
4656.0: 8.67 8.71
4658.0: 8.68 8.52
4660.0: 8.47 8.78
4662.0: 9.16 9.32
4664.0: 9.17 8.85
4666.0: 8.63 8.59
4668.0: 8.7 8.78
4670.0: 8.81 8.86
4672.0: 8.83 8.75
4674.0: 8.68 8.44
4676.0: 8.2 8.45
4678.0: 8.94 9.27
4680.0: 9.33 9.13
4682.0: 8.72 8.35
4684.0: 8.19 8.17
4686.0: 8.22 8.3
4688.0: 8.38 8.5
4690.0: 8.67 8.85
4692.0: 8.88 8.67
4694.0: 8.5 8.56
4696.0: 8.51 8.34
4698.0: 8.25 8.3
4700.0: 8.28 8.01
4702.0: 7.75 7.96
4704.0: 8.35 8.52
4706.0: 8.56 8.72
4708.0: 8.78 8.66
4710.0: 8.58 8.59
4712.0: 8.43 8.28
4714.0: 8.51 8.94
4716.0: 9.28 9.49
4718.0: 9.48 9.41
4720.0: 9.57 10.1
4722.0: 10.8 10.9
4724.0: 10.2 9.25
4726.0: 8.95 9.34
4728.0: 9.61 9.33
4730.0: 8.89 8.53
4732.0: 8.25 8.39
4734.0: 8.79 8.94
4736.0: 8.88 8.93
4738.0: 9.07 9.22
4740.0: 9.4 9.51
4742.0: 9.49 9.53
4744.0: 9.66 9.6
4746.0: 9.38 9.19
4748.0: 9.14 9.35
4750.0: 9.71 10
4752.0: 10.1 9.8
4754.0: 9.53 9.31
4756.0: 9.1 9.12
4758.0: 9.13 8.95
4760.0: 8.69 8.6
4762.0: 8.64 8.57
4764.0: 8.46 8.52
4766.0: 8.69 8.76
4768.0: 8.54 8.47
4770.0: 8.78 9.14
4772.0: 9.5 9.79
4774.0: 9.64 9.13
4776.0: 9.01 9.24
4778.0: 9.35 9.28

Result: 6.7 angstrom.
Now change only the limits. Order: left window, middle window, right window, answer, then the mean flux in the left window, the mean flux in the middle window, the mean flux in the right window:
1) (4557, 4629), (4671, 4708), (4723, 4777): 2.4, 9.02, 8.52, 9.16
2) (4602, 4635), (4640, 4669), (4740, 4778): 2.3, 9.23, 8.49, 9.19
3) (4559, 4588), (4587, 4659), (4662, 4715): -1.4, 8.87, 8.92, 8.59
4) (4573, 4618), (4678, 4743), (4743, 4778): 1.8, 9.03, 8.87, 9.16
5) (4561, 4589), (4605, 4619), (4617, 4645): -0.5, 8.84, 9.32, 9.04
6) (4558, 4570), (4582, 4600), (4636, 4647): -0.3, 8.95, 8.94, 8.43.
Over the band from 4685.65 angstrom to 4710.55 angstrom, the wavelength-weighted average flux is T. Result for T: 8.45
